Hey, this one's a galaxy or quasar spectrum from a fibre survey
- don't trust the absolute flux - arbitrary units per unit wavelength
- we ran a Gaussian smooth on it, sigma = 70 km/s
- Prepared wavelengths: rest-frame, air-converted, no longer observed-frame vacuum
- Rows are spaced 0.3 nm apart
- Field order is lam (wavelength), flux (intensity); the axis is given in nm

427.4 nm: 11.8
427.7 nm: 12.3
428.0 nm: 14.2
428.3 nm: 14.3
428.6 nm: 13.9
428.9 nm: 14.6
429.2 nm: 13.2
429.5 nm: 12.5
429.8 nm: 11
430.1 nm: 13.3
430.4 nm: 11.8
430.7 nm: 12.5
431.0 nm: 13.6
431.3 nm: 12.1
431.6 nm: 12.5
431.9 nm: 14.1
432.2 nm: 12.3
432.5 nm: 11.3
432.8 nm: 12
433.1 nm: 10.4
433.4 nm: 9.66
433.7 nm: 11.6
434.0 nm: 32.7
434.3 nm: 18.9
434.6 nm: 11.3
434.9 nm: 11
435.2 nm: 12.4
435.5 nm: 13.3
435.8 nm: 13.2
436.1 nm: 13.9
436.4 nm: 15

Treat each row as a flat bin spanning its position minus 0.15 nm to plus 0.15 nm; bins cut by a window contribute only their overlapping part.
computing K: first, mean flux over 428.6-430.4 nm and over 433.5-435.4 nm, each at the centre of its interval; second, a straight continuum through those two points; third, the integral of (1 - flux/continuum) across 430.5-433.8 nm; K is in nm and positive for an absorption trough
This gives 0.57 nm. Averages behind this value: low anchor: 12.9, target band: 12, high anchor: 16.1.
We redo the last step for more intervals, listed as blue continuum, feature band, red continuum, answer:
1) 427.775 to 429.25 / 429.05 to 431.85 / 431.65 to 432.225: 0.21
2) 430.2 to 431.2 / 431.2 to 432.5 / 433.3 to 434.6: 0.16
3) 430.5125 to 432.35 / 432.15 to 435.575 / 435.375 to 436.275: -0.19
